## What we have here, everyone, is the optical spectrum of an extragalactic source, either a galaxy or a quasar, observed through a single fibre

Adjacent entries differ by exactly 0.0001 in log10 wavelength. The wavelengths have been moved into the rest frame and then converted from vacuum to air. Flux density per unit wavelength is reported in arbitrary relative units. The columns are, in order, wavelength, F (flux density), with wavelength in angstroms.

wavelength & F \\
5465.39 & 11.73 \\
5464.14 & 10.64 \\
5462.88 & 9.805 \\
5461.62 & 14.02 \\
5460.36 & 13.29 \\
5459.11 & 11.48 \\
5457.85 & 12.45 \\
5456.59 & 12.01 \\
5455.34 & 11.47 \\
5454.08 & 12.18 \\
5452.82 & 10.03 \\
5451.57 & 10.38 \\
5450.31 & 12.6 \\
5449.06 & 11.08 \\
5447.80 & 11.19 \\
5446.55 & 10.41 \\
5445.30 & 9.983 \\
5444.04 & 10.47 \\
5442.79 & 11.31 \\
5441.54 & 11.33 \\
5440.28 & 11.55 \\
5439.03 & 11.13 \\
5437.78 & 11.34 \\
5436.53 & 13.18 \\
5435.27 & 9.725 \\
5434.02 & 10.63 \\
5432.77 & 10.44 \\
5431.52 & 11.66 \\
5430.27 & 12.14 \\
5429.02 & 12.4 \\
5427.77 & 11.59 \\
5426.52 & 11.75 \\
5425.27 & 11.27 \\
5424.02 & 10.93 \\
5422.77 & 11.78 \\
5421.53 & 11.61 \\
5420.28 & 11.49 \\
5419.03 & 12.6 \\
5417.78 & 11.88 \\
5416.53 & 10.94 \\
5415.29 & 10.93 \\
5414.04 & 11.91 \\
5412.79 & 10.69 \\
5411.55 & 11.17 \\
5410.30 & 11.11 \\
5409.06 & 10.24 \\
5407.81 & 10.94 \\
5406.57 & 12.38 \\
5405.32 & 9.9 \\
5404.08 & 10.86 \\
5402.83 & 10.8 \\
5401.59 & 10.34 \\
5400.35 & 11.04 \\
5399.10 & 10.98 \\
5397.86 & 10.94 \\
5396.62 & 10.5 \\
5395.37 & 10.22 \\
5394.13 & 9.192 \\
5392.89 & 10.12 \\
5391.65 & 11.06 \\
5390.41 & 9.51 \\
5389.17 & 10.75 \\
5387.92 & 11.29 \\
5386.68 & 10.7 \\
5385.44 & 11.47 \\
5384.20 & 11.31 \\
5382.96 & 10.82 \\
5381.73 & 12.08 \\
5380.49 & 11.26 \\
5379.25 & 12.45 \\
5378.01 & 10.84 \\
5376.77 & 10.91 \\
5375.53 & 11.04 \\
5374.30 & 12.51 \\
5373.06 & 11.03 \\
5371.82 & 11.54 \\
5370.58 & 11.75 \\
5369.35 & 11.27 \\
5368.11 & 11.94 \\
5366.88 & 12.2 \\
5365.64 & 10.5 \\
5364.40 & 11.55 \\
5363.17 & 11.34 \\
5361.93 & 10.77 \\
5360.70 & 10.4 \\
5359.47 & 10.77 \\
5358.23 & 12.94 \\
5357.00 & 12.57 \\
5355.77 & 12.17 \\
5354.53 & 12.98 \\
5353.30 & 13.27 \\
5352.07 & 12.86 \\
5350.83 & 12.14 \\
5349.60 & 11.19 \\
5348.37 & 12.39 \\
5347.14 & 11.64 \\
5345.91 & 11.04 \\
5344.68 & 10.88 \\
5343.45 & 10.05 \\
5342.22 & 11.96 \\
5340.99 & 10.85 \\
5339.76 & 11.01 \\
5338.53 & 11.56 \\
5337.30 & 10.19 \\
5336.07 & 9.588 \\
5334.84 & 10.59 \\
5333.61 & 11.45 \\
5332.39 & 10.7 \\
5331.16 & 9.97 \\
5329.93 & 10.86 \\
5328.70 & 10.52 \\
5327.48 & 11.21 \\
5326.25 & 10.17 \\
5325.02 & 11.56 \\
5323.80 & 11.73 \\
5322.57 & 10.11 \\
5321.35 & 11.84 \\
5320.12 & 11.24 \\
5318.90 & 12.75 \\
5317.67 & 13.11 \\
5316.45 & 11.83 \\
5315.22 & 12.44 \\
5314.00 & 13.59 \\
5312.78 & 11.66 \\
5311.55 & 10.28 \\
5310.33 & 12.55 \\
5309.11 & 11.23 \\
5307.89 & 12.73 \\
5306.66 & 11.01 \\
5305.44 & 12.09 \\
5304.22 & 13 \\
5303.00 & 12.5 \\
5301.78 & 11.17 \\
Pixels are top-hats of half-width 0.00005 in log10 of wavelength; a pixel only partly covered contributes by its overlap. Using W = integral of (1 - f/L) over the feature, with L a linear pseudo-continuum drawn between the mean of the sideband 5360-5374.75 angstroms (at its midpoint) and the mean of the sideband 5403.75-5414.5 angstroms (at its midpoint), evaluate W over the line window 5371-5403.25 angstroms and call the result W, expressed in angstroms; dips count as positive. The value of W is 0.7 angstroms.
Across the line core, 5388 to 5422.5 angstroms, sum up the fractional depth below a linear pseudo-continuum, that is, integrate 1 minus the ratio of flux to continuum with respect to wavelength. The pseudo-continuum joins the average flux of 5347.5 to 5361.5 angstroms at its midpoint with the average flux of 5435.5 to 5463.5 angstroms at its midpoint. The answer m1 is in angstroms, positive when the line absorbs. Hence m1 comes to 2.5 angstroms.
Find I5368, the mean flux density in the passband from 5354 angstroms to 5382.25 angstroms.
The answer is 11.6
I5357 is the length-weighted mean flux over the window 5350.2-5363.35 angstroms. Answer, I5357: 12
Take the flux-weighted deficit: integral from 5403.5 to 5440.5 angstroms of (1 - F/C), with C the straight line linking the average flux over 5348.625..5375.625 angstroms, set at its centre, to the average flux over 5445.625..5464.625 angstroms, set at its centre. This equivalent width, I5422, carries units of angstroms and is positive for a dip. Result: 0.9 angstroms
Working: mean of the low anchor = 11.8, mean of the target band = 11.3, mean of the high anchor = 11.5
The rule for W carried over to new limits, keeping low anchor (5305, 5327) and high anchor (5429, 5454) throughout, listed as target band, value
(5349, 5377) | -0.5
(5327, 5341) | 1.2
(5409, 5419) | 0.0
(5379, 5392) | 0.3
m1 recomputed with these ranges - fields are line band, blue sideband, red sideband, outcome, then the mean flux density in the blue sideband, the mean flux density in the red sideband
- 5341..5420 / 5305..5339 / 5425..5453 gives 0.1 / 11.4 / 11.2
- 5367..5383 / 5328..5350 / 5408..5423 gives -0.6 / 10.9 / 11.3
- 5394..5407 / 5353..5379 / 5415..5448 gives 0.9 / 11.6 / 11.3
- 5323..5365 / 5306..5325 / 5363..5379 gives 1.2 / 11.9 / 11.4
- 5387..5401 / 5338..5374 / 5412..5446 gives 1.2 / 11.6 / 11.4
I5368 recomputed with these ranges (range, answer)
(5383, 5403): 10.6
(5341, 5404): 11.3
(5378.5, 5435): 11.1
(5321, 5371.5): 11.3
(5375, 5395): 10.9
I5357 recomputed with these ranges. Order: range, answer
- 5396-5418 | 11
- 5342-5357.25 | 11.9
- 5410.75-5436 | 11.4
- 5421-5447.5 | 11.3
